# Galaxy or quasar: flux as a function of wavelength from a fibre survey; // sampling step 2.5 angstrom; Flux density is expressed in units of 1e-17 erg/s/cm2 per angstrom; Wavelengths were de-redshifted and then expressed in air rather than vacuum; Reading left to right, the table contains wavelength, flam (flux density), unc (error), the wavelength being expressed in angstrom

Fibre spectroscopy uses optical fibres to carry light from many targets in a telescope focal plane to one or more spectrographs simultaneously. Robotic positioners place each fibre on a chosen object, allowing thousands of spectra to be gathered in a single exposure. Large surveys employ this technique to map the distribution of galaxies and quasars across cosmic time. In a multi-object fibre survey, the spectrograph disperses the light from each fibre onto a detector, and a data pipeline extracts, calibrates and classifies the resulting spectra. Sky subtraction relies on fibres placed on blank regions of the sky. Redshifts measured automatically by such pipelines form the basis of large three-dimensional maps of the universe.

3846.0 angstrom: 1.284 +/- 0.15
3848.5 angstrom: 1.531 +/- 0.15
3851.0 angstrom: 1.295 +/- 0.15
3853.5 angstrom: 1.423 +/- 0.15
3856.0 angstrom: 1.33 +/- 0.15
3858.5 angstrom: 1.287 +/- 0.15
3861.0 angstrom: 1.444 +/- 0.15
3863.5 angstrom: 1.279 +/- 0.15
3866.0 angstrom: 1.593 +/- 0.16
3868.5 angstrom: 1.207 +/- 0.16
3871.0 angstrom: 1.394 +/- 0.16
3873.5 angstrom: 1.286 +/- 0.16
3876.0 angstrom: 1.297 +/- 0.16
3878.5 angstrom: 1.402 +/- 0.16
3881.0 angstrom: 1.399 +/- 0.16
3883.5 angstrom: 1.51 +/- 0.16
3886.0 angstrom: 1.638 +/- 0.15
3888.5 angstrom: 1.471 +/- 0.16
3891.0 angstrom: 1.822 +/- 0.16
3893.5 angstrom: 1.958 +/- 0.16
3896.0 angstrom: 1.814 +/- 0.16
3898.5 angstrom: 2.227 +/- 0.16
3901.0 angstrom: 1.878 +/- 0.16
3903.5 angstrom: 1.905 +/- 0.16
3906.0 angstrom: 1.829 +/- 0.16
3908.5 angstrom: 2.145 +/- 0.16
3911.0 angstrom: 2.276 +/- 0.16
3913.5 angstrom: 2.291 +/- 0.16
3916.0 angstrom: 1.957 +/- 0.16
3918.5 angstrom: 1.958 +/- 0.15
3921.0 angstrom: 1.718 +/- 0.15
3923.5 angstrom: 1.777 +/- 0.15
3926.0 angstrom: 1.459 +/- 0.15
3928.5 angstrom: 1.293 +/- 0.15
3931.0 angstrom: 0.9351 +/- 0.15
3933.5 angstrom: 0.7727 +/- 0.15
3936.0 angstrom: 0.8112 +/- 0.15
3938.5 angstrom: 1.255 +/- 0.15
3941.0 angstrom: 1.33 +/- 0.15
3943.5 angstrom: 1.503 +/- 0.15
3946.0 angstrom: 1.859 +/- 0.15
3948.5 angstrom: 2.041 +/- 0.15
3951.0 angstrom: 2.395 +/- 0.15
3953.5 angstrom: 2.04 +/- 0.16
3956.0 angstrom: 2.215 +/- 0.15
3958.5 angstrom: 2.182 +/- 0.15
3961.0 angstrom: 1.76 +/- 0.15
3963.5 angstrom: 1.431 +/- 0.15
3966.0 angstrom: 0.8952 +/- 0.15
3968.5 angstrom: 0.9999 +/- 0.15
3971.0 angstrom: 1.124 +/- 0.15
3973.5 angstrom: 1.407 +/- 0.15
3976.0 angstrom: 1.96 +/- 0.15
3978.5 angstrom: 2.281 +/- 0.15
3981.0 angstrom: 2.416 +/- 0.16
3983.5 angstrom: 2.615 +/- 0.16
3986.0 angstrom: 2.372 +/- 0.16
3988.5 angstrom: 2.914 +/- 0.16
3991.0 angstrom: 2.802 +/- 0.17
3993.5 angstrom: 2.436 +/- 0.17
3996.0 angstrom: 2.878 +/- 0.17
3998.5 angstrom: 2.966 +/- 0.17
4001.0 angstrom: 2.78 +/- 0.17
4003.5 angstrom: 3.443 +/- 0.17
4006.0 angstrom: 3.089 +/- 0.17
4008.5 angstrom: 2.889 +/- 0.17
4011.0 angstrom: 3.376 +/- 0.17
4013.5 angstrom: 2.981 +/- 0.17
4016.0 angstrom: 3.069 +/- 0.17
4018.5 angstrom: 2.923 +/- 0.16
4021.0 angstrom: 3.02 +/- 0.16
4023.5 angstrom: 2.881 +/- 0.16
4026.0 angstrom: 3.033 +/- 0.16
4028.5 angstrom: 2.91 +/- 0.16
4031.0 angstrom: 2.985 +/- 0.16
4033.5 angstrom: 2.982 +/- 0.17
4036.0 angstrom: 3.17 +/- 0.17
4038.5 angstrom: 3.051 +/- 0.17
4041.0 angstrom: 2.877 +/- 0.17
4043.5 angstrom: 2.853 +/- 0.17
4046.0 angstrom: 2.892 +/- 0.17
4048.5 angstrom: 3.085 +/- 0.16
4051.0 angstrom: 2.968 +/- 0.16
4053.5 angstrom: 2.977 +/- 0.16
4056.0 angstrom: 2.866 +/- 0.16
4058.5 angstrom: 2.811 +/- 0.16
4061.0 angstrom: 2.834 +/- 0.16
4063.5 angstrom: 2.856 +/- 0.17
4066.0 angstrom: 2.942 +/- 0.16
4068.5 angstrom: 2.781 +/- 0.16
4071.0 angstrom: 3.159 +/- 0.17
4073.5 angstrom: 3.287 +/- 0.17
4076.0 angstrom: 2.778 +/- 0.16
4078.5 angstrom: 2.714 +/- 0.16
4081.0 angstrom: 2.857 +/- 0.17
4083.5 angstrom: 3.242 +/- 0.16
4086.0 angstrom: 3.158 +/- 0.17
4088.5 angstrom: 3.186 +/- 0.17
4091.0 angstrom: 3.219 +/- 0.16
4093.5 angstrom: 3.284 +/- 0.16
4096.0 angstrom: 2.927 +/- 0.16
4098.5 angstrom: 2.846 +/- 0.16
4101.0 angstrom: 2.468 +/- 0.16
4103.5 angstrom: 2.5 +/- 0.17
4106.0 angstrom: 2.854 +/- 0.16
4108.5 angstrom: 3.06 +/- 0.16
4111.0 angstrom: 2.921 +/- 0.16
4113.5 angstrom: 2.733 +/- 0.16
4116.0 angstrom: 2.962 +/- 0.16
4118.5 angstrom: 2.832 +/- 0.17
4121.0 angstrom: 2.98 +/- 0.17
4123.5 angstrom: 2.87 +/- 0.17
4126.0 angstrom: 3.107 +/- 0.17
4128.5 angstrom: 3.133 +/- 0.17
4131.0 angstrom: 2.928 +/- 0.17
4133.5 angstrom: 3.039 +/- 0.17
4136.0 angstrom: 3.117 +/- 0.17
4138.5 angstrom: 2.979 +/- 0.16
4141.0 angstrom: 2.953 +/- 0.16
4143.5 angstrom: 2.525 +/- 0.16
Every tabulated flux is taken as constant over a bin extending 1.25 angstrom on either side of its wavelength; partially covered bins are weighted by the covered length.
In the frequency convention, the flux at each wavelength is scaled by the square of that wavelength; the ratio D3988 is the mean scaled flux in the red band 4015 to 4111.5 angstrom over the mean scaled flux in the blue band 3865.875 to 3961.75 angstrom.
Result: 1.9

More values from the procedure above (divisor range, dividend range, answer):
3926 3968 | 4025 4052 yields 2.04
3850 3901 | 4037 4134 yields 2.16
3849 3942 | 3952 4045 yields 1.72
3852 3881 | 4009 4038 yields 2.41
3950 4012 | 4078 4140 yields 1.37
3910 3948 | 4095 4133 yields 2.04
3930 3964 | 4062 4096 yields 2.00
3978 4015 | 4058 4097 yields 1.11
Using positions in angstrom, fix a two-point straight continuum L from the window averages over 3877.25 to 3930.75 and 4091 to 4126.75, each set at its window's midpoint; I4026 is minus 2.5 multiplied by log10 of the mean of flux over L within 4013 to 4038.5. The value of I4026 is -0.224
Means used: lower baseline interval 1.78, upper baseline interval 2.89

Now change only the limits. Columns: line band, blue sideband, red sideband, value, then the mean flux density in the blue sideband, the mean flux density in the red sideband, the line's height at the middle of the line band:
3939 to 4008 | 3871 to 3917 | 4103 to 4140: 0.02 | 1.77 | 2.94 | 2.18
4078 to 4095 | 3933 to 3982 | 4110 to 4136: -0.17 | 1.64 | 2.96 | 2.67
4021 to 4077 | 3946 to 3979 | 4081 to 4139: -0.20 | 1.74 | 2.97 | 2.46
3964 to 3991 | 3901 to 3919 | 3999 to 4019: 0.39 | 2.04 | 3.07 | 2.74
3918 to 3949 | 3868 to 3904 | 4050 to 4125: 0.34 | 1.62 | 2.93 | 1.93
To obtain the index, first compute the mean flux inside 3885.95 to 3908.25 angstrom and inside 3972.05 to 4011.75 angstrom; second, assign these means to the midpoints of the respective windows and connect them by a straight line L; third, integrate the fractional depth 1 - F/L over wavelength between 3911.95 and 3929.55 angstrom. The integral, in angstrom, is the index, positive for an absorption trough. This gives 2.2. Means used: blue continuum 1.86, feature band 1.79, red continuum 2.65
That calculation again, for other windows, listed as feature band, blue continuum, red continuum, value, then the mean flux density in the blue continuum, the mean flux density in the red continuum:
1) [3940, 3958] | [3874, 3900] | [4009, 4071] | 2.1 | 1.65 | 2.97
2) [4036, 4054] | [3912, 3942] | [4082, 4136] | -3.9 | 1.47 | 2.97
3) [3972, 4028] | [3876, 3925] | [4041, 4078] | -4.9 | 1.82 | 2.93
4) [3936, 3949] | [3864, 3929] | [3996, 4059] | 4.0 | 1.71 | 2.99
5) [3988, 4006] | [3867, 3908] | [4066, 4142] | -4.6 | 1.64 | 2.96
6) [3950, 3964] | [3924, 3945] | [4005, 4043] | -3.3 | 1.2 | 3.01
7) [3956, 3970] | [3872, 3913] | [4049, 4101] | 4.4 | 1.75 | 2.97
